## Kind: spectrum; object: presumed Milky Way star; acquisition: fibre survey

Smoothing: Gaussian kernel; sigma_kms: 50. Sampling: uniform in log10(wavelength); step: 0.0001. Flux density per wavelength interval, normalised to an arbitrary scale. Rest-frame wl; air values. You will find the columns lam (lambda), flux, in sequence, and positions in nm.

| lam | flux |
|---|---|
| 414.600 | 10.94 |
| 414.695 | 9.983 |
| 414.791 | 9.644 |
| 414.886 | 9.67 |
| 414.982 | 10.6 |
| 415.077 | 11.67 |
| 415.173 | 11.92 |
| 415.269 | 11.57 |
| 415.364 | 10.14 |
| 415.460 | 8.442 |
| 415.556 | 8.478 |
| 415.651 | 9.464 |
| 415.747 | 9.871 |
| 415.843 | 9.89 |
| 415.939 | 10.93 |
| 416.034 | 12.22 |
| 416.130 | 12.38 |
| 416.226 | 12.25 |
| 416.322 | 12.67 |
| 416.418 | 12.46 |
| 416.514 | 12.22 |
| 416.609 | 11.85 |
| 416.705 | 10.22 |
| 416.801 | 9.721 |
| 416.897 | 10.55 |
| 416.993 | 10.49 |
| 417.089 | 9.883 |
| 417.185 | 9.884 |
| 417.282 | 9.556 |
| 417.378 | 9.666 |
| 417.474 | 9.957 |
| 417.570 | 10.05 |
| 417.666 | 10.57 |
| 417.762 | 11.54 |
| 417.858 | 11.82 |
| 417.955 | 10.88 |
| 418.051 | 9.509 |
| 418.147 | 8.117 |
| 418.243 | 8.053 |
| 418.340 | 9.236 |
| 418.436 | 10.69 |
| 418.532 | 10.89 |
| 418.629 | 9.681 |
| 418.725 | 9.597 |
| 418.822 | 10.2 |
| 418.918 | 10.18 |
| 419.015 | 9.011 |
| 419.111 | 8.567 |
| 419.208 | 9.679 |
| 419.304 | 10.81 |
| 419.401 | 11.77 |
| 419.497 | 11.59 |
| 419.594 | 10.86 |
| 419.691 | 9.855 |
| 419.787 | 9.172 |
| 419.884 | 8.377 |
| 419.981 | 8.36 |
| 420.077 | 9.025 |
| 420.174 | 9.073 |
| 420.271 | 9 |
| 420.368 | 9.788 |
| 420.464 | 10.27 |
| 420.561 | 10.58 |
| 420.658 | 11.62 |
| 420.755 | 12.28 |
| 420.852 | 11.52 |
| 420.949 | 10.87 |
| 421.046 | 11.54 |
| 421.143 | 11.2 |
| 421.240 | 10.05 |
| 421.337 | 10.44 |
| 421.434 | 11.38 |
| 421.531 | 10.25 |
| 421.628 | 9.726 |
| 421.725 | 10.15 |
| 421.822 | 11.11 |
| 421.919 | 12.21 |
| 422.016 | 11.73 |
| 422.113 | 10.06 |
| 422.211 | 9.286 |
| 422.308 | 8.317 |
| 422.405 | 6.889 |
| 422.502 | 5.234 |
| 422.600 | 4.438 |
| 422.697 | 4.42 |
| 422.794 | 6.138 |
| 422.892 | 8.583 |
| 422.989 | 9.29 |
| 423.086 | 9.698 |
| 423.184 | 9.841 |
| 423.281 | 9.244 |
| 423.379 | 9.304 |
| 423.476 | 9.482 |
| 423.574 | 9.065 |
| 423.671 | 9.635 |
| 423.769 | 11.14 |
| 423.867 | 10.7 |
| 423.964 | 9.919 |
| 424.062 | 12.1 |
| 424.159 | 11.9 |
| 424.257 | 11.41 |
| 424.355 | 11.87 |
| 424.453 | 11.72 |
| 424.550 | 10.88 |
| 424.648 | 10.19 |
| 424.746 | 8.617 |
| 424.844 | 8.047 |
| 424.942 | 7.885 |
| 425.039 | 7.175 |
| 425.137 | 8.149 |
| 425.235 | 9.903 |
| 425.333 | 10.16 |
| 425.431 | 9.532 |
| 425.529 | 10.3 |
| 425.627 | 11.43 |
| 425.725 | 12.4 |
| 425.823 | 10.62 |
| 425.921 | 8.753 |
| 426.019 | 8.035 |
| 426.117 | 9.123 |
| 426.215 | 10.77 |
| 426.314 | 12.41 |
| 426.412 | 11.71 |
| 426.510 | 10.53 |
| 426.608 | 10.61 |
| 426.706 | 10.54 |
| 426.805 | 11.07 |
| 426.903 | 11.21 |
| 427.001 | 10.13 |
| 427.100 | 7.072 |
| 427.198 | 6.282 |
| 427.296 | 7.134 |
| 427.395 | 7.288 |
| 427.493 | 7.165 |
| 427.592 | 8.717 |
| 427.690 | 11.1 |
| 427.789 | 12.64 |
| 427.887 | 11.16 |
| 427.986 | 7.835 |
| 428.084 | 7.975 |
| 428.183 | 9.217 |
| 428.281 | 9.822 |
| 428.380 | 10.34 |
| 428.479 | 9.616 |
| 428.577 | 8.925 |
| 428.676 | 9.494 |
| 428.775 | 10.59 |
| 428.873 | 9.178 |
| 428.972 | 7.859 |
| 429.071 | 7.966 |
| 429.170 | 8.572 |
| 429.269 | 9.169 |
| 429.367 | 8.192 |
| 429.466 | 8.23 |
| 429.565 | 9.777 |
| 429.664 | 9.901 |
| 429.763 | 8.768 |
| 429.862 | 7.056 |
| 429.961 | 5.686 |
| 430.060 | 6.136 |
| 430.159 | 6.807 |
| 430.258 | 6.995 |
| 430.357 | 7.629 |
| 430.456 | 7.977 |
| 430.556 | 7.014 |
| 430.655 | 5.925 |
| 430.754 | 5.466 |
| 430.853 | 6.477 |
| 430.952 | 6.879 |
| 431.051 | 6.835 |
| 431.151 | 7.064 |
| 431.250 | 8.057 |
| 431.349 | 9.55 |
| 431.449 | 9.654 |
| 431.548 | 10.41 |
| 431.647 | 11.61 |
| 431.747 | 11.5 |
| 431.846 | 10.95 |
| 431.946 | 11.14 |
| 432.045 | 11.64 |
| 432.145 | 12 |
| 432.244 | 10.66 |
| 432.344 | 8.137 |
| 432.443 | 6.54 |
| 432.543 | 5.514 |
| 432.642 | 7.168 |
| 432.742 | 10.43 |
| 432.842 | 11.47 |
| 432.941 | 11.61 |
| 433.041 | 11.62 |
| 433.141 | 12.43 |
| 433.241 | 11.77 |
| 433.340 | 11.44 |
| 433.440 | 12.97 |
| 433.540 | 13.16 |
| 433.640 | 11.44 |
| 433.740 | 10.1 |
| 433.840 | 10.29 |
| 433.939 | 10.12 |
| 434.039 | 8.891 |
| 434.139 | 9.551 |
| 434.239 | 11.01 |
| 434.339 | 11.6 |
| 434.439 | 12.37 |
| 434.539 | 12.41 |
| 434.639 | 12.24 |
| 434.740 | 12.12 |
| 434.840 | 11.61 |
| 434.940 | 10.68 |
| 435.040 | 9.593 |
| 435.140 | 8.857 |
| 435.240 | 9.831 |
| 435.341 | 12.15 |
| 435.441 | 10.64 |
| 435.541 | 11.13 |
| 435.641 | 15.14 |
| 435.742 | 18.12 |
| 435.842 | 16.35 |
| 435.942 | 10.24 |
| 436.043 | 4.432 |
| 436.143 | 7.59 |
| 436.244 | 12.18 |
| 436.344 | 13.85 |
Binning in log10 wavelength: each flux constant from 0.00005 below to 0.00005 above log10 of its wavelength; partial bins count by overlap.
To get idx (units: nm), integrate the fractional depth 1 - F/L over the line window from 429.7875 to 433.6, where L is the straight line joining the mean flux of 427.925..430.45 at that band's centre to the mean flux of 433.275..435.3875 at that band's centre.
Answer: 0.28 nm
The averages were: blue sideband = 8.47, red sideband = 11.1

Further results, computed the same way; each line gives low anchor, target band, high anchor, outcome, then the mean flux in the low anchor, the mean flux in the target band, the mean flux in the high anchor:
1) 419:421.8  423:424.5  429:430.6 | -0.17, 10.3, 10.4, 7.87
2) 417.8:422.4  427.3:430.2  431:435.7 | 0.46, 10.2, 8.78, 10.6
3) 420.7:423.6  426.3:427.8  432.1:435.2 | 0.06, 9.46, 9.59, 10.6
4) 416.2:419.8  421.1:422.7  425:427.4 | 0.11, 10.4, 9.36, 9.75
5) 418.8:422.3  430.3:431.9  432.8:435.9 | 0.43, 10.3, 8.31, 11.7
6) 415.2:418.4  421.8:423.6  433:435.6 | 0.35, 10.5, 8.61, 11.2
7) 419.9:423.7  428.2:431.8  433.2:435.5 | 0.74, 9.5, 8.38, 11.1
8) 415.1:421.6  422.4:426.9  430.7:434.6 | 0.26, 10.4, 9.63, 10.1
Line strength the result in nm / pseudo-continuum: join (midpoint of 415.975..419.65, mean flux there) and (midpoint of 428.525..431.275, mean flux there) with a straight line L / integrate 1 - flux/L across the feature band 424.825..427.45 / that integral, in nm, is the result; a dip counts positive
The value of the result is -0.28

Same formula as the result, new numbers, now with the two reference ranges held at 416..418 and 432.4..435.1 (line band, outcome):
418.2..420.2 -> 0.22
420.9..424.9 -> 0.44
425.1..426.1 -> 0.09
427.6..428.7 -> 0.10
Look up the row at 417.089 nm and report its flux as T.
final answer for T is 9.883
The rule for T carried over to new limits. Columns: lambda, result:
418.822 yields 10.2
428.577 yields 8.925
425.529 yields 10.3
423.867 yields 10.7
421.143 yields 11.2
